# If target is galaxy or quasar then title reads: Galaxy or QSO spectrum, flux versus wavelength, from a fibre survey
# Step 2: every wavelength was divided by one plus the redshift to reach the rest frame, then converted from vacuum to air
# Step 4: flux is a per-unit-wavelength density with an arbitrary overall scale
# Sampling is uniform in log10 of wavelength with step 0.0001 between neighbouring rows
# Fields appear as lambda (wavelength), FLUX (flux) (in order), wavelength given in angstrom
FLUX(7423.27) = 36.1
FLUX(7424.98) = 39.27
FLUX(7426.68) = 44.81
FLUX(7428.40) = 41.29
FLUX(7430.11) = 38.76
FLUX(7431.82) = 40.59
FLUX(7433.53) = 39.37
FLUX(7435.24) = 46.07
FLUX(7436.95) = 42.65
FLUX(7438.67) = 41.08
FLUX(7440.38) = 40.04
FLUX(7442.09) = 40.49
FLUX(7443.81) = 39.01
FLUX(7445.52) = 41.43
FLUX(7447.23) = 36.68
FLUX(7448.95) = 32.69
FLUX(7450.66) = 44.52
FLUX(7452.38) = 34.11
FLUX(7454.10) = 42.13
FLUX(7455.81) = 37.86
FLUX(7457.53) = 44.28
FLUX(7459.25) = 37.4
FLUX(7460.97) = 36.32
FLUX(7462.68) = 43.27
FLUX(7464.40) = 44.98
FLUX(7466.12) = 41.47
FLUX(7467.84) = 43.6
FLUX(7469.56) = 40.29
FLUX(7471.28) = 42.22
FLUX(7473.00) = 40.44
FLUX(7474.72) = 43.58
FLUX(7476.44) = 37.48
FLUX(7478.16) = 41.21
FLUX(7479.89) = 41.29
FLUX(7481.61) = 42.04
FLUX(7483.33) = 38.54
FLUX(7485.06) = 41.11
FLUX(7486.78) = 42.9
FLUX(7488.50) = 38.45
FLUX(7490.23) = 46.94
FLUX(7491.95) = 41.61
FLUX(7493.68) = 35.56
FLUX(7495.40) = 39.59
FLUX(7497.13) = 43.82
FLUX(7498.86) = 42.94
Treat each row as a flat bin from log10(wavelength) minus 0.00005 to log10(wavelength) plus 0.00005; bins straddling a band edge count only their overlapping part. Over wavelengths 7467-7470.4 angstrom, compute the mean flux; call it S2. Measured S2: 41.9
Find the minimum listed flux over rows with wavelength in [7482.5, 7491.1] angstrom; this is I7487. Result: 38.45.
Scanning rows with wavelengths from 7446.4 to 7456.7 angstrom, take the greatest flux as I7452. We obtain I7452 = 44.52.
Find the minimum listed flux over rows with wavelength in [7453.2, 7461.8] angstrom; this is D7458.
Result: 36.32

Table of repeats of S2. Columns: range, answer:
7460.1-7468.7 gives 41.9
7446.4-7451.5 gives 38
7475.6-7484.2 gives 40.1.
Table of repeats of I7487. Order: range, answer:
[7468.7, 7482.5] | 37.48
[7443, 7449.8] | 32.69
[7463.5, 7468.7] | 41.47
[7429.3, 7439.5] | 38.76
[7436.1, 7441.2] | 40.04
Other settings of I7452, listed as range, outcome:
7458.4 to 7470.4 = 44.98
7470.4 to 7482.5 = 43.58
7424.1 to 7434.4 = 44.81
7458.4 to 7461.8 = 37.4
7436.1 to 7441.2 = 42.65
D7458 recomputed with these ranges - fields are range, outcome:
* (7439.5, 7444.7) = 39.01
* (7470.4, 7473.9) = 40.44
